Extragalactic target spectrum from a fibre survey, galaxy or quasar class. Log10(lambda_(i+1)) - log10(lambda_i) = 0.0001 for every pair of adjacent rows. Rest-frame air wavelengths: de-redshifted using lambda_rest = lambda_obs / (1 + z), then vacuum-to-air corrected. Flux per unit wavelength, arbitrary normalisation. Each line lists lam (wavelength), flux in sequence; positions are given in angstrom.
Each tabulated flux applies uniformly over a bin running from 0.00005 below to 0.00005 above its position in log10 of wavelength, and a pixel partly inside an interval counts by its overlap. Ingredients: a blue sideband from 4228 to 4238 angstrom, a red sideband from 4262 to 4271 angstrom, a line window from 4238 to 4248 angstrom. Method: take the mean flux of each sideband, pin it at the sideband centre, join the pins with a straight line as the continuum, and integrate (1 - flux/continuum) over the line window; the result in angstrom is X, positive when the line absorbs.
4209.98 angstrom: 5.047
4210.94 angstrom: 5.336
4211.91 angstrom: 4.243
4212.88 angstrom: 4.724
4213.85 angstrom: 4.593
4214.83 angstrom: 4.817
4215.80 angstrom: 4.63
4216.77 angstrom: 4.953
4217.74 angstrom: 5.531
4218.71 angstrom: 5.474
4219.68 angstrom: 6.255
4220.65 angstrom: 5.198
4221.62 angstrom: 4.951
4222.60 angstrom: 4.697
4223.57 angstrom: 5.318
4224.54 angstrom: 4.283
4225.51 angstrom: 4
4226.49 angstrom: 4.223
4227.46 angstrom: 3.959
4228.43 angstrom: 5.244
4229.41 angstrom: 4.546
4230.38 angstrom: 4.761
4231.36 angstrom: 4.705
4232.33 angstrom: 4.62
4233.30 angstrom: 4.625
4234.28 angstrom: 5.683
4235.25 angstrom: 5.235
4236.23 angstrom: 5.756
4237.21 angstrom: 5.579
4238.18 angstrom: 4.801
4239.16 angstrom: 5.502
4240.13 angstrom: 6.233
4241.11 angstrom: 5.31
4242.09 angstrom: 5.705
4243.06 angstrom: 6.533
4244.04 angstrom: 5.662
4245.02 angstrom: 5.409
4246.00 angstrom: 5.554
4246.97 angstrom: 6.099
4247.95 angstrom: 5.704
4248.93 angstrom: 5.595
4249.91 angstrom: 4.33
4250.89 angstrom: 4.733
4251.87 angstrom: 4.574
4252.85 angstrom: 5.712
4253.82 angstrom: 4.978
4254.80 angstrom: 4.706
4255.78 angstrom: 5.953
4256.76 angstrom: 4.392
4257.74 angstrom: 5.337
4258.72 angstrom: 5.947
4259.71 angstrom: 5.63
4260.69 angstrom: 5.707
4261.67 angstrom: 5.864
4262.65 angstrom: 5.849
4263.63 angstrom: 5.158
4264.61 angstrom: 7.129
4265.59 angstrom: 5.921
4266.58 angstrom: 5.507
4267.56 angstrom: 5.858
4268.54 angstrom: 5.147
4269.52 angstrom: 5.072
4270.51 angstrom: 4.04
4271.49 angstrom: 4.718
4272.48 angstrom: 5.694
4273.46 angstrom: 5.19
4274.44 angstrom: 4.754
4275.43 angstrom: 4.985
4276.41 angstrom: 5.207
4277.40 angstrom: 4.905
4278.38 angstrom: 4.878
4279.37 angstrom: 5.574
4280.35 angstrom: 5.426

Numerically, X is -0.97 angstrom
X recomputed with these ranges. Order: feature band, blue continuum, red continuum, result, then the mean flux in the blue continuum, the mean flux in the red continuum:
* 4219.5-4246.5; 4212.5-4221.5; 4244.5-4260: 0.30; 5.13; 5.29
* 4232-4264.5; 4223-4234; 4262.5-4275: -3.01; 4.59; 5.37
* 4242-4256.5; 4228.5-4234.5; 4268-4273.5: -1.52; 4.81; 4.97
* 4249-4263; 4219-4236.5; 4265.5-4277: -0.59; 4.89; 5.14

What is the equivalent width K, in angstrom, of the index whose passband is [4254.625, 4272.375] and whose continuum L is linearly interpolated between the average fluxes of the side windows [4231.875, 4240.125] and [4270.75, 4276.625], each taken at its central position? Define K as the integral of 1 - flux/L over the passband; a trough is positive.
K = -1.2 angstrom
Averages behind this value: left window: 5.29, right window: 5.04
